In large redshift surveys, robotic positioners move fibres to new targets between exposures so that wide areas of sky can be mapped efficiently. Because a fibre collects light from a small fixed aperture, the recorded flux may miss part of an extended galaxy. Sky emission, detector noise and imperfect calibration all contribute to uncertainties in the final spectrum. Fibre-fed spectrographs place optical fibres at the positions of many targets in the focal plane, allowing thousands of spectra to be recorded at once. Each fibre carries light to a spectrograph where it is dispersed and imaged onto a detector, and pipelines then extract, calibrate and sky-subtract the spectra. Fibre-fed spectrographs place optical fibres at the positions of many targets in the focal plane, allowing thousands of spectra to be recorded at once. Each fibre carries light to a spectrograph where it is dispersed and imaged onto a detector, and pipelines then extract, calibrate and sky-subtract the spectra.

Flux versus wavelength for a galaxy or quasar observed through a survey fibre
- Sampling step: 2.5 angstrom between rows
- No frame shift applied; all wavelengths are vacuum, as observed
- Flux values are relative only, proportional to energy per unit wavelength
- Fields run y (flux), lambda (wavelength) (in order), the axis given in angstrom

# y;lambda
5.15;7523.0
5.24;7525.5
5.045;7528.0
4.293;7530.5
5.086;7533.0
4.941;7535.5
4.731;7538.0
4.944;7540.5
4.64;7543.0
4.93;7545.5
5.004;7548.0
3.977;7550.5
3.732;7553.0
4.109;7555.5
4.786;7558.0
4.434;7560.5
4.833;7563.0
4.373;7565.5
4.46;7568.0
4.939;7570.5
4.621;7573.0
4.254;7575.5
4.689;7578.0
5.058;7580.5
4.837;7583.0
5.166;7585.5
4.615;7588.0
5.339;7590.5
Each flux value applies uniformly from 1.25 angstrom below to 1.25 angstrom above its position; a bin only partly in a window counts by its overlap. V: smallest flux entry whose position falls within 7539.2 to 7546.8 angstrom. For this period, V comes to 4.64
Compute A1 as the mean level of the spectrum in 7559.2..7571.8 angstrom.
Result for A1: 4.61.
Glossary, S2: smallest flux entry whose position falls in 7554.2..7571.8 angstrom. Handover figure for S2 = 4.109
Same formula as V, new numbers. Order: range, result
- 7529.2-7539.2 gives 4.293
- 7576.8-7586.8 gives 4.689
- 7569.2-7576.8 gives 4.254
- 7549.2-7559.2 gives 3.732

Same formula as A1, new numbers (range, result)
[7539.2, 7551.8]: 4.7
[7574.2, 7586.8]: 4.8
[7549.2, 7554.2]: 3.87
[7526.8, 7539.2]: 4.82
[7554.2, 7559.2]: 4.44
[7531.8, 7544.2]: 4.87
